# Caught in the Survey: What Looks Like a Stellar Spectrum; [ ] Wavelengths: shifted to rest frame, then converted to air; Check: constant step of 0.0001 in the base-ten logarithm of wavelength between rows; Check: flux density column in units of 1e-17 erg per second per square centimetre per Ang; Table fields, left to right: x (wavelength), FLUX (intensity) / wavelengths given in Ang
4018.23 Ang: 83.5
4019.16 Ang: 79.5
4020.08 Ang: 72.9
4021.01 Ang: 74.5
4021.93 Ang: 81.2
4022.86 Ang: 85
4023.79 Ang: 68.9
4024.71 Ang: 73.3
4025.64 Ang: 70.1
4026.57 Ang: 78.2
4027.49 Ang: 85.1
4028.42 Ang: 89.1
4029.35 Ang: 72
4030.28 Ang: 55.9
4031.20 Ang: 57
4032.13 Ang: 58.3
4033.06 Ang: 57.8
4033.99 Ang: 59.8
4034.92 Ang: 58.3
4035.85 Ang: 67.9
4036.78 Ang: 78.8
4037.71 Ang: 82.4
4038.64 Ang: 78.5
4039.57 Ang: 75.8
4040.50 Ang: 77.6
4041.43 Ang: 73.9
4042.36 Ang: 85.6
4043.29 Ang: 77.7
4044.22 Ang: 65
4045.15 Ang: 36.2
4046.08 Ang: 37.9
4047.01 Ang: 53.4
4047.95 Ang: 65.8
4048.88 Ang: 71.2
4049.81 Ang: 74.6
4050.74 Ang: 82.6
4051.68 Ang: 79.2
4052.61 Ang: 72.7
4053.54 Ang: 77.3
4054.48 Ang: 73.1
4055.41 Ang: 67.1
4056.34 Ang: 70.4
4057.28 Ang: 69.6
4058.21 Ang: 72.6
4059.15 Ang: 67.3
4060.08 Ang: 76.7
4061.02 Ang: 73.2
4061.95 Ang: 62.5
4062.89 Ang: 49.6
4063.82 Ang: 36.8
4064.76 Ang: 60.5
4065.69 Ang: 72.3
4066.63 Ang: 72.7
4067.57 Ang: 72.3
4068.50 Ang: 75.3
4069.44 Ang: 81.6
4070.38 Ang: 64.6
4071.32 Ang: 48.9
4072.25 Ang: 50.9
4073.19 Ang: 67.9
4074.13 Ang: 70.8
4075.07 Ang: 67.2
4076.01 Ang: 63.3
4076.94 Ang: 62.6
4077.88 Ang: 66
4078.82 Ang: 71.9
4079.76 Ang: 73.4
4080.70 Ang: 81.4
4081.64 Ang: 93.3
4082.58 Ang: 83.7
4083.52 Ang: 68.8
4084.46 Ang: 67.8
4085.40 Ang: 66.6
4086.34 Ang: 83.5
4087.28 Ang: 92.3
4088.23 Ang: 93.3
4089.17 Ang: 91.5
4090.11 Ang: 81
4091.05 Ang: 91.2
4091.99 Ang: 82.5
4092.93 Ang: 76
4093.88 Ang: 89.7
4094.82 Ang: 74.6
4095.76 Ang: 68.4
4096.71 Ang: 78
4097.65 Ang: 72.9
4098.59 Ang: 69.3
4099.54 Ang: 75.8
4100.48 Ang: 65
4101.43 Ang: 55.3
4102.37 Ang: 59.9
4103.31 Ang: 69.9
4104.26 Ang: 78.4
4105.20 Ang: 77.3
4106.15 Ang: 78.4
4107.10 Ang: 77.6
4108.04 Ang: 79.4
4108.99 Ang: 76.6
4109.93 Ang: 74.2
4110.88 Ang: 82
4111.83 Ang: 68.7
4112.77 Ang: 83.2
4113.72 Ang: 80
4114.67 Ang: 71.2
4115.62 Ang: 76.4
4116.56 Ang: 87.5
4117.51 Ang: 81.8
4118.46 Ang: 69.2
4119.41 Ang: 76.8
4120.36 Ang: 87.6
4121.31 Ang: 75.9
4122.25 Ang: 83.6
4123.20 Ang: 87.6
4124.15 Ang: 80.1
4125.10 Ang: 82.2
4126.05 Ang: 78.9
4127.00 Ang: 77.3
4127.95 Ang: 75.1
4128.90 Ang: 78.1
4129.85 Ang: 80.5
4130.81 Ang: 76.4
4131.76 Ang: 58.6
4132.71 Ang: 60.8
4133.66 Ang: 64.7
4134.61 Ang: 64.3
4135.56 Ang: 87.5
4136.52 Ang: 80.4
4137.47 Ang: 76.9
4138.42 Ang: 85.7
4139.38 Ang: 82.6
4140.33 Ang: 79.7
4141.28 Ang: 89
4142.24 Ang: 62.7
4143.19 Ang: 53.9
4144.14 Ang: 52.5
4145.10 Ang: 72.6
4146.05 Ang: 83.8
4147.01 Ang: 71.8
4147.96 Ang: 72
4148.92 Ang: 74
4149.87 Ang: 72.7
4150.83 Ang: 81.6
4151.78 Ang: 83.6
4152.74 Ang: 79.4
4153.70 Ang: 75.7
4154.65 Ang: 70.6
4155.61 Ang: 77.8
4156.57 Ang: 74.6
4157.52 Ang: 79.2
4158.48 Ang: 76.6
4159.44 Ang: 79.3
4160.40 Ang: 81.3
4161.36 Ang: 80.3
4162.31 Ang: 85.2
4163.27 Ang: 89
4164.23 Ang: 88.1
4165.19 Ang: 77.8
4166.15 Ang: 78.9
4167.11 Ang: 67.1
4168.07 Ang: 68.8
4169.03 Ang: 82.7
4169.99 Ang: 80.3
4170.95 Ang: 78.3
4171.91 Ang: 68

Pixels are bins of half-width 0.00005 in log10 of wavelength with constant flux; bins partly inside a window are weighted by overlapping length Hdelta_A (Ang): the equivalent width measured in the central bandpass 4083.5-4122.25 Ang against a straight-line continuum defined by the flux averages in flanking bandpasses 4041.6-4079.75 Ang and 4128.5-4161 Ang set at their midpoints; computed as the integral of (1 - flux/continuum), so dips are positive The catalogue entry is -3.5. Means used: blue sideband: 66.8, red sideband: 74.7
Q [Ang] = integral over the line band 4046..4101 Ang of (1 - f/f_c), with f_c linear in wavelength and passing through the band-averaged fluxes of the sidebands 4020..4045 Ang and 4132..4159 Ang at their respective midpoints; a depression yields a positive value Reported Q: 0.9 Ang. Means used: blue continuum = 72.2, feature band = 71.8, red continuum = 74.4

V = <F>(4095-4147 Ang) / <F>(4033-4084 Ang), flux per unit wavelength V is 1.1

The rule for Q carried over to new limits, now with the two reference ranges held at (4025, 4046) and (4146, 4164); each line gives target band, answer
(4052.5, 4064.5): 0.8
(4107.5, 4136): -0.4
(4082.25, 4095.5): -1.4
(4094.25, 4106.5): 0.5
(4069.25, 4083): 0.6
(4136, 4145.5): 0.4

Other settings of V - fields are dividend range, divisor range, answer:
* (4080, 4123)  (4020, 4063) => 1.11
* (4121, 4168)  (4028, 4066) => 1.13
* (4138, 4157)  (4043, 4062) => 1.10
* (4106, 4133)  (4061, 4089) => 1.11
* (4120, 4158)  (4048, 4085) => 1.09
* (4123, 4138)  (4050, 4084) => 1.08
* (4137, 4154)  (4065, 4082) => 1.08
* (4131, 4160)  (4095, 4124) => 0.98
